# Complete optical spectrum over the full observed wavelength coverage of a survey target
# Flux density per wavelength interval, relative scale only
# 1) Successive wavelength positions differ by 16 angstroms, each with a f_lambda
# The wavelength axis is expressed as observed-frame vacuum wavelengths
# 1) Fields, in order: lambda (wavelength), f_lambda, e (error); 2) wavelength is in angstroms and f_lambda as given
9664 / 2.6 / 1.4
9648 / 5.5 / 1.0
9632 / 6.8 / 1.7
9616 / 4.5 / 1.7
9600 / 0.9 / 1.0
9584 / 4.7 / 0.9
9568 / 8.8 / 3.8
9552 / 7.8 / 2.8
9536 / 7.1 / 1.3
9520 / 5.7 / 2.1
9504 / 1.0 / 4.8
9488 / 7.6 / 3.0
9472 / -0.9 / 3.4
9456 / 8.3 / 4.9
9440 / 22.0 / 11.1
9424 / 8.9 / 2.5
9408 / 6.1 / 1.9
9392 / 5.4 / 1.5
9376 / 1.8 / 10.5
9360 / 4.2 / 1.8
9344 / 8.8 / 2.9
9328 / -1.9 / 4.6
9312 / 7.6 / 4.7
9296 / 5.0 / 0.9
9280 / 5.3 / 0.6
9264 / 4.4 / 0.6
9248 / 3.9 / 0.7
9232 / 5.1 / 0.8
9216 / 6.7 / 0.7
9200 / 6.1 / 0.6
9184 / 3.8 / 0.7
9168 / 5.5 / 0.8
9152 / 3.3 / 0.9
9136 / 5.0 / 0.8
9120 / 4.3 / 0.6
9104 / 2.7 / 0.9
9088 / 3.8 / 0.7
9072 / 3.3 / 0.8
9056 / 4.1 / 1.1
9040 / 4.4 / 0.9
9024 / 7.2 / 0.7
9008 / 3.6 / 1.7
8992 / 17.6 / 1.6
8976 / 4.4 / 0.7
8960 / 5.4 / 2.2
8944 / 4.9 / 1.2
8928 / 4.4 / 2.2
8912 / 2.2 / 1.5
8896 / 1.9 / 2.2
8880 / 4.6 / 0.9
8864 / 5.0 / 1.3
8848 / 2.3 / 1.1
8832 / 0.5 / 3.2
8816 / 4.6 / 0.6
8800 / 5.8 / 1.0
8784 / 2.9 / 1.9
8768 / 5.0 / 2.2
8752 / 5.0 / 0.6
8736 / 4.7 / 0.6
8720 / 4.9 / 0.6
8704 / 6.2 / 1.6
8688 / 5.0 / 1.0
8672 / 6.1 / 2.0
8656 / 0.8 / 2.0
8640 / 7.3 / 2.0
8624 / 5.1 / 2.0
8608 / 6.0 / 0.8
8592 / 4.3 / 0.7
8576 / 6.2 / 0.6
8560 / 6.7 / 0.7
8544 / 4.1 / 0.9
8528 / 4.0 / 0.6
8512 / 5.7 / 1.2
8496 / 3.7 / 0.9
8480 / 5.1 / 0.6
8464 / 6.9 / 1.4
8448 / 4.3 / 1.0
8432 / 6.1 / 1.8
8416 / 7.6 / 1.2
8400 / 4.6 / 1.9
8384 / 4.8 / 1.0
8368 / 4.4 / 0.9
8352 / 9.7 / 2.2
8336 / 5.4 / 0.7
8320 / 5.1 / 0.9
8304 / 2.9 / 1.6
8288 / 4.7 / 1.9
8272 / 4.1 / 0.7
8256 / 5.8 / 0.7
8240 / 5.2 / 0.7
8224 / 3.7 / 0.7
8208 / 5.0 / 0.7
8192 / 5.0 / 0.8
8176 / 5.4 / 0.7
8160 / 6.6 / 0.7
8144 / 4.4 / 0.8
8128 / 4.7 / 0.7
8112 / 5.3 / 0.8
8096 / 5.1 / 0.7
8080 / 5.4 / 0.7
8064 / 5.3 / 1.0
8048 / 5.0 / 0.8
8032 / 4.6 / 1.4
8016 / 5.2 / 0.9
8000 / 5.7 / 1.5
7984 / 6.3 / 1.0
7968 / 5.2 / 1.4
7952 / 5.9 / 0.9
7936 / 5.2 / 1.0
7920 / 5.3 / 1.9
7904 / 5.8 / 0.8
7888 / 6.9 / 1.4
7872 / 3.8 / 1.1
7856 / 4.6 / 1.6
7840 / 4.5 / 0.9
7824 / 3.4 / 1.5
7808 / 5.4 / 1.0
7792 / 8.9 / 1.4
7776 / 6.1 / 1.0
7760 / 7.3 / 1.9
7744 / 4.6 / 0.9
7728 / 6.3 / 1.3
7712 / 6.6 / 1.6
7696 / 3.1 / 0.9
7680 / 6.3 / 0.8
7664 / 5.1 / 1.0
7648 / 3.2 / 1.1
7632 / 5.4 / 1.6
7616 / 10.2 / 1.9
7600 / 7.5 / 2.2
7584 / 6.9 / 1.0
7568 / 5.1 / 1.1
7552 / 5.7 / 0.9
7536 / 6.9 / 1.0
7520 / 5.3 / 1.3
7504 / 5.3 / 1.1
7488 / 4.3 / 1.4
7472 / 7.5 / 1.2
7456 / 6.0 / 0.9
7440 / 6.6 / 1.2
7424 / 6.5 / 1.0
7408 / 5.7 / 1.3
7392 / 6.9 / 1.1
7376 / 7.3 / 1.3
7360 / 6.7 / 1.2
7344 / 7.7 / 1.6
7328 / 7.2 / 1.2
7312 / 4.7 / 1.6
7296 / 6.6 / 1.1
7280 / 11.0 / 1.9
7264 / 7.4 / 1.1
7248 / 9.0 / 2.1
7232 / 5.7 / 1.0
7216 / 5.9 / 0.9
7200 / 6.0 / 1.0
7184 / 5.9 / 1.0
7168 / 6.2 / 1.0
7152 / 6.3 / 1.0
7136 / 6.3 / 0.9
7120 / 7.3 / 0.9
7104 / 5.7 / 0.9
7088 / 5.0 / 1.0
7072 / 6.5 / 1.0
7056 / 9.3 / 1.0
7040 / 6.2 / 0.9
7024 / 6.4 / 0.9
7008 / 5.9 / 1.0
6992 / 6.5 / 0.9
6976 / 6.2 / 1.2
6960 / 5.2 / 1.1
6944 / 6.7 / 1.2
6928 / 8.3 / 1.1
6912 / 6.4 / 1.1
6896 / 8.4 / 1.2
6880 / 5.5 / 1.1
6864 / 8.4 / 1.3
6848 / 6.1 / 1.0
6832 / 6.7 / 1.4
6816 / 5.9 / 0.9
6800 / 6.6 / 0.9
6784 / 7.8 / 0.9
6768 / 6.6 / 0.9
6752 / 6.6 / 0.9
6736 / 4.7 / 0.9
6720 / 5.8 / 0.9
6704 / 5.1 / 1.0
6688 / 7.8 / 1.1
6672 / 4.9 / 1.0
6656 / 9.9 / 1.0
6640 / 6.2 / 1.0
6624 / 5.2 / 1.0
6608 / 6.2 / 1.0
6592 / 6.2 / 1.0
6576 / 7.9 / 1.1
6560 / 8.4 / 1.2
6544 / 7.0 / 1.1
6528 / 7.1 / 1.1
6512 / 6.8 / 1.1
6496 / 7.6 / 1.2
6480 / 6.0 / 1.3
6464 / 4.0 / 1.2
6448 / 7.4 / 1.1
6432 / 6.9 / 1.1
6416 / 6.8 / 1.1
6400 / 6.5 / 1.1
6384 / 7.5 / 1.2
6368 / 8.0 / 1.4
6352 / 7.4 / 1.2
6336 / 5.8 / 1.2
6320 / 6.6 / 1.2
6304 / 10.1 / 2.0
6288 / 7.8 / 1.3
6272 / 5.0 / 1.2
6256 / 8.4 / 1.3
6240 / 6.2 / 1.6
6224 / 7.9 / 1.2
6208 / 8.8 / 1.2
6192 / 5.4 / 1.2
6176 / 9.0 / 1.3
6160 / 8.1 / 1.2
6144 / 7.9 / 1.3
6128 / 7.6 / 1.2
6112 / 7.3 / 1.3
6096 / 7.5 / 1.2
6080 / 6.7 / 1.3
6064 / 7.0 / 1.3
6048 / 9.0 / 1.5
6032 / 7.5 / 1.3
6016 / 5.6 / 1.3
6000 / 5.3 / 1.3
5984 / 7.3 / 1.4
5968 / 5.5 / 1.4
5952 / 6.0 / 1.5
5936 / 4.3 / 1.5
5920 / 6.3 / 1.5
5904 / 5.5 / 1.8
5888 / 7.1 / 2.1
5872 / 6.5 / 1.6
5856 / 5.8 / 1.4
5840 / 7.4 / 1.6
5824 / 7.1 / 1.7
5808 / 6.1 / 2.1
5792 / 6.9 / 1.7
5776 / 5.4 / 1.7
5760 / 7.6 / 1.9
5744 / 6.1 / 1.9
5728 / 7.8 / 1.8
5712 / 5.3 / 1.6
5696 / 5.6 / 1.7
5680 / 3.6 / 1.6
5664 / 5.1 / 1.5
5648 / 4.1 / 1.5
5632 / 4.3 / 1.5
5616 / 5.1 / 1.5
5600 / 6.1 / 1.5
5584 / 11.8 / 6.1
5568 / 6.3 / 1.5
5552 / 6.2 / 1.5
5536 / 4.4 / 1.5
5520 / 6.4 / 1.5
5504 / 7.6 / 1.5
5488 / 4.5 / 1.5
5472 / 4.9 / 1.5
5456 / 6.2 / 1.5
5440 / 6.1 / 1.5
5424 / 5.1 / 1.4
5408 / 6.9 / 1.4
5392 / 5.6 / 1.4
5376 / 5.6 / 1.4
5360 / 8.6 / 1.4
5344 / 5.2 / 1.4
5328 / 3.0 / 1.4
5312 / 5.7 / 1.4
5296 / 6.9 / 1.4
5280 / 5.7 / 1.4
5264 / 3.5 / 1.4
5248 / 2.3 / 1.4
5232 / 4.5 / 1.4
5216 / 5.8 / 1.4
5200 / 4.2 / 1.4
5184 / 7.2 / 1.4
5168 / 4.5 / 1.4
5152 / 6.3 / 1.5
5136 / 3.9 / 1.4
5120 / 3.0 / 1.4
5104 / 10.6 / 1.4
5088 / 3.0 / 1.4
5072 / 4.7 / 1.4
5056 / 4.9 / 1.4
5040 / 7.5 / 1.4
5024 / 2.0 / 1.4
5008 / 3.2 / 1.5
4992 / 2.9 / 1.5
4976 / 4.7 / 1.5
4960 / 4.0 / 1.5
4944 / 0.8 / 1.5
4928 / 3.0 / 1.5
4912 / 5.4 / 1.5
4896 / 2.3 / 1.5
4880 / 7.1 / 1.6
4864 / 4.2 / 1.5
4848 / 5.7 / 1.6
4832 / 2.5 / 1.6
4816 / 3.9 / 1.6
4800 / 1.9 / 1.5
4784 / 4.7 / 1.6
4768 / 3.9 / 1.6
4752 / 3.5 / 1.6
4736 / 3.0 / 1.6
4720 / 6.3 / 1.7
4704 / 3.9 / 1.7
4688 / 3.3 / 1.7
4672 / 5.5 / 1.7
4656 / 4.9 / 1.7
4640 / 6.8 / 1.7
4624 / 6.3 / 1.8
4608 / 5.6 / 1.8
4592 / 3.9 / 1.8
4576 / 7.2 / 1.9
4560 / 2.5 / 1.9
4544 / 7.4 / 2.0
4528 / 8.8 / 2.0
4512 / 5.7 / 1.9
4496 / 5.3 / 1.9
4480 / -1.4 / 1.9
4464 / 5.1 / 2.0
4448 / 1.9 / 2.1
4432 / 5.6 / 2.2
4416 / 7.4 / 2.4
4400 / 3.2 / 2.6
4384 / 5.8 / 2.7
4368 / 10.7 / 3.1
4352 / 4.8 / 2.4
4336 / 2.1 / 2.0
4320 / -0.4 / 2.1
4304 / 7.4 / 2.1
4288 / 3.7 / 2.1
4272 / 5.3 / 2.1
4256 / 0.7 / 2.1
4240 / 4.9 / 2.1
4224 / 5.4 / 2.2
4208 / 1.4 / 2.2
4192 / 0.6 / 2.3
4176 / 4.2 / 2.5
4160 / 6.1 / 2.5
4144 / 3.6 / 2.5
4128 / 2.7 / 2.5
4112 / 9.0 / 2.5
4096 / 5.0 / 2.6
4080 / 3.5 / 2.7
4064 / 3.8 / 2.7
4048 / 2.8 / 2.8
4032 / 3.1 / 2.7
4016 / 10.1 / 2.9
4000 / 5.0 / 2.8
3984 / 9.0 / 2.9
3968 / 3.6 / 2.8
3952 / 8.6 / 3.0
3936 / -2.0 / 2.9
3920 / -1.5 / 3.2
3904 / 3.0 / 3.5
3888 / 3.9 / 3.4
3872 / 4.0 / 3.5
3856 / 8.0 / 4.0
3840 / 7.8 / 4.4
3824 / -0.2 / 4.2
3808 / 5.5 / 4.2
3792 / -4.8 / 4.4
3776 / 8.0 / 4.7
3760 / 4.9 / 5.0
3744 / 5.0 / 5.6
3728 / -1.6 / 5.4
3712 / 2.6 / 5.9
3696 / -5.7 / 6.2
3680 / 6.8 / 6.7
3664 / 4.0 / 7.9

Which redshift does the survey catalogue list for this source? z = 0.369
